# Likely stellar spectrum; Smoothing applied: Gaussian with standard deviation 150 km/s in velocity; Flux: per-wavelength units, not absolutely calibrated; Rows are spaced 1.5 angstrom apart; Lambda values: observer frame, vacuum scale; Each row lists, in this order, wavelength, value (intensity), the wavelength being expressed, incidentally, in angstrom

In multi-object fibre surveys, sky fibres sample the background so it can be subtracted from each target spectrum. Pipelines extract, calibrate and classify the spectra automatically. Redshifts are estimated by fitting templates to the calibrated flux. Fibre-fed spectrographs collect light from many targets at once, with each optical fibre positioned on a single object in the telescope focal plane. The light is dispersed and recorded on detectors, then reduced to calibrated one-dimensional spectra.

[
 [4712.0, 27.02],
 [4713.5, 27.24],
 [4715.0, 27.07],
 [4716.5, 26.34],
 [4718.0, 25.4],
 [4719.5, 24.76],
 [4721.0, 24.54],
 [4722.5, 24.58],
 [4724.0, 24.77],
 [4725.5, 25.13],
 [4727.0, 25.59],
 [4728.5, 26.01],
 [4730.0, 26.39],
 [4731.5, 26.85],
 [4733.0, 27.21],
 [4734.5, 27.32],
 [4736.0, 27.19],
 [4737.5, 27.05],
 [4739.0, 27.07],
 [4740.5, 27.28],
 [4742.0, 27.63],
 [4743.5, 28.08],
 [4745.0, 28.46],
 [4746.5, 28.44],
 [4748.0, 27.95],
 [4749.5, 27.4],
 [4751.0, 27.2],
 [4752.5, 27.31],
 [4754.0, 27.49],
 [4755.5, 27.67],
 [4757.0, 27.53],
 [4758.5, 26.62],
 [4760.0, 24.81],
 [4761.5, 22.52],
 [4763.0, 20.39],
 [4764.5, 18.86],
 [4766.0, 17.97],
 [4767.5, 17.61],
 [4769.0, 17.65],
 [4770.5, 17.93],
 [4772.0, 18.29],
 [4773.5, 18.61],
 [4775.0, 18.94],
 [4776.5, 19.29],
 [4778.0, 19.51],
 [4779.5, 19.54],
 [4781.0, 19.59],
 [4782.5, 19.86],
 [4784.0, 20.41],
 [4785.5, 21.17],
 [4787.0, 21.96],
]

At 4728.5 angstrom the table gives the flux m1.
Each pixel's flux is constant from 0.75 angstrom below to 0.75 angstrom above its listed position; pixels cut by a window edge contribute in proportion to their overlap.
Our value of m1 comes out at 26.01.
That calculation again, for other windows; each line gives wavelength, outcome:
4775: 18.94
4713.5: 27.24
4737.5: 27.05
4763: 20.39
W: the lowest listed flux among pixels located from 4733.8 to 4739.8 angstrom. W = 27.05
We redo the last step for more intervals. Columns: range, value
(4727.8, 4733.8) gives 26.01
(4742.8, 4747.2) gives 28.08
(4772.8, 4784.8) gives 18.61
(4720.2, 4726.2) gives 24.54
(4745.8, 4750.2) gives 27.4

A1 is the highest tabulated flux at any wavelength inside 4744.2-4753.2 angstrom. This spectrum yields 28.46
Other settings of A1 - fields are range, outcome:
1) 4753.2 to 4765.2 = 27.67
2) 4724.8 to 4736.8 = 27.32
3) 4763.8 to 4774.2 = 18.86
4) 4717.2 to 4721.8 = 25.4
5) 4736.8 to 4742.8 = 27.63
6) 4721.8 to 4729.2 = 26.01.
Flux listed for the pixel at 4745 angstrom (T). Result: 28.46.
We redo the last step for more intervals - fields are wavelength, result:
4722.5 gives 24.58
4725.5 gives 25.13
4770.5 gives 17.93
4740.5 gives 27.28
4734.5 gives 27.32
